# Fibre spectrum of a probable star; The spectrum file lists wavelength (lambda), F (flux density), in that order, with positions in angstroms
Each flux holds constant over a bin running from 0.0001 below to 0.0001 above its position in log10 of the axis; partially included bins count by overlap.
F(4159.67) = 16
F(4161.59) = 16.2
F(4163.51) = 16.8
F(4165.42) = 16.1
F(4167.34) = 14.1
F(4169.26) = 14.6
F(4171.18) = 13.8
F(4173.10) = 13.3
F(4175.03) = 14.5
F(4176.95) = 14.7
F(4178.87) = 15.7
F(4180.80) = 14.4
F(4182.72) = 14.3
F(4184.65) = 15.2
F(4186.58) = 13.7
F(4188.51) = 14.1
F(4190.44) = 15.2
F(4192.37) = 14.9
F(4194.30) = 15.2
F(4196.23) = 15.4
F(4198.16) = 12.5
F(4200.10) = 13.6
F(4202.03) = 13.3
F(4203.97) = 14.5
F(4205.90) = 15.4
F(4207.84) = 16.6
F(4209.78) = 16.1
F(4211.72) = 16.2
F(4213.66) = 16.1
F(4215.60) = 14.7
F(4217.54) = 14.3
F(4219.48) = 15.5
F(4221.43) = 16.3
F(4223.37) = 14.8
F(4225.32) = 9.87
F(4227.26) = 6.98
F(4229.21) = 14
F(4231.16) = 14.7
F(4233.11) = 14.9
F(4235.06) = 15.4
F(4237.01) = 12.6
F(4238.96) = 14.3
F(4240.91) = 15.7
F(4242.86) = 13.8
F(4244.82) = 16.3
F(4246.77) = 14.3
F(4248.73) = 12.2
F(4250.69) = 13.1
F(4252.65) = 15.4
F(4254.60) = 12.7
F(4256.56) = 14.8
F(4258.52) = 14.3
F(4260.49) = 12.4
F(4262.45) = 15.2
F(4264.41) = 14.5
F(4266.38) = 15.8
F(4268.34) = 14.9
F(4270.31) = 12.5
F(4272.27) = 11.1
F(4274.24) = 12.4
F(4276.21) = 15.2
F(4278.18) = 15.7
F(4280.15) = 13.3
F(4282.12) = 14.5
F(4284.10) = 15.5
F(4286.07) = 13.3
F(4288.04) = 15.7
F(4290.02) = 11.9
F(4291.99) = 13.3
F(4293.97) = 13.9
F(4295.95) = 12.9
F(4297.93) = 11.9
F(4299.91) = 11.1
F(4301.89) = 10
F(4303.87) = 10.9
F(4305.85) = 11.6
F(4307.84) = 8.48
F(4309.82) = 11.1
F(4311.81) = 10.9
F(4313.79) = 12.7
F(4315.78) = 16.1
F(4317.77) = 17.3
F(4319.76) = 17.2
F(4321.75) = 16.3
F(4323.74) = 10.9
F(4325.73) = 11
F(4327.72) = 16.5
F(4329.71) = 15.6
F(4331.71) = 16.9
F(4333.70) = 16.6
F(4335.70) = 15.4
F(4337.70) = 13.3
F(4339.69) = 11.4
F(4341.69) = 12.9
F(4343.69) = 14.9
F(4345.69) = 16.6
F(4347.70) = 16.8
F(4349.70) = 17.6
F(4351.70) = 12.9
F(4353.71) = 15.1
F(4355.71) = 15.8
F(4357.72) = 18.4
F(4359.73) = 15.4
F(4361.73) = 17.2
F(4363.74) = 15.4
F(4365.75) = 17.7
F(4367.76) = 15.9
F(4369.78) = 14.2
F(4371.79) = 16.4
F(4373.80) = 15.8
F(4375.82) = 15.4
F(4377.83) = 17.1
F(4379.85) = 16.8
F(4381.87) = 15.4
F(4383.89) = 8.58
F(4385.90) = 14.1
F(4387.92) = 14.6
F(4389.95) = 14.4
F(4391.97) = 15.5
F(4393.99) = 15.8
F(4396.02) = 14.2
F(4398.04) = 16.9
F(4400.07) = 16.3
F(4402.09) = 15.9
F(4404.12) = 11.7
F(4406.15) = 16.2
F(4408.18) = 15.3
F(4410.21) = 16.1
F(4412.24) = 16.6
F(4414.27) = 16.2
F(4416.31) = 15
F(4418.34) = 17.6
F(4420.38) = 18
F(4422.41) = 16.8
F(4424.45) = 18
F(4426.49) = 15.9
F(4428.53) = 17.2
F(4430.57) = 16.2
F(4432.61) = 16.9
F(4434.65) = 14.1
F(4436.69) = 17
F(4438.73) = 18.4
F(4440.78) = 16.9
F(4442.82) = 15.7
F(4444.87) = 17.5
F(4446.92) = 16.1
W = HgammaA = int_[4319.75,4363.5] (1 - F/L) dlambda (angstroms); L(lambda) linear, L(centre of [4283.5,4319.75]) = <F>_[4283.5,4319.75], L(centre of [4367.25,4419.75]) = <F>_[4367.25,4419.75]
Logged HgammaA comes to -4.0 angstroms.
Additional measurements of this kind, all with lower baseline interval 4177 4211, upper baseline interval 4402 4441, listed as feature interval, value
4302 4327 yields 4.4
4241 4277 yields 2.8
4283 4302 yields 2.8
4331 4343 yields 1.0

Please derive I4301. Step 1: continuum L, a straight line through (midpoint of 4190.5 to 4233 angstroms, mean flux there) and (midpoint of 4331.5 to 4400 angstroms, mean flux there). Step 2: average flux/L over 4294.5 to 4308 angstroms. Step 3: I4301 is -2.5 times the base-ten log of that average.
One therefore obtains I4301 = 0.31 mag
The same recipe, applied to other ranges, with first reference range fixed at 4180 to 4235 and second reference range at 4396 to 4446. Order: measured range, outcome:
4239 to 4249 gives 0.009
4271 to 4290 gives 0.083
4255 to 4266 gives 0.048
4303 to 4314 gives 0.376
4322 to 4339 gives 0.068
